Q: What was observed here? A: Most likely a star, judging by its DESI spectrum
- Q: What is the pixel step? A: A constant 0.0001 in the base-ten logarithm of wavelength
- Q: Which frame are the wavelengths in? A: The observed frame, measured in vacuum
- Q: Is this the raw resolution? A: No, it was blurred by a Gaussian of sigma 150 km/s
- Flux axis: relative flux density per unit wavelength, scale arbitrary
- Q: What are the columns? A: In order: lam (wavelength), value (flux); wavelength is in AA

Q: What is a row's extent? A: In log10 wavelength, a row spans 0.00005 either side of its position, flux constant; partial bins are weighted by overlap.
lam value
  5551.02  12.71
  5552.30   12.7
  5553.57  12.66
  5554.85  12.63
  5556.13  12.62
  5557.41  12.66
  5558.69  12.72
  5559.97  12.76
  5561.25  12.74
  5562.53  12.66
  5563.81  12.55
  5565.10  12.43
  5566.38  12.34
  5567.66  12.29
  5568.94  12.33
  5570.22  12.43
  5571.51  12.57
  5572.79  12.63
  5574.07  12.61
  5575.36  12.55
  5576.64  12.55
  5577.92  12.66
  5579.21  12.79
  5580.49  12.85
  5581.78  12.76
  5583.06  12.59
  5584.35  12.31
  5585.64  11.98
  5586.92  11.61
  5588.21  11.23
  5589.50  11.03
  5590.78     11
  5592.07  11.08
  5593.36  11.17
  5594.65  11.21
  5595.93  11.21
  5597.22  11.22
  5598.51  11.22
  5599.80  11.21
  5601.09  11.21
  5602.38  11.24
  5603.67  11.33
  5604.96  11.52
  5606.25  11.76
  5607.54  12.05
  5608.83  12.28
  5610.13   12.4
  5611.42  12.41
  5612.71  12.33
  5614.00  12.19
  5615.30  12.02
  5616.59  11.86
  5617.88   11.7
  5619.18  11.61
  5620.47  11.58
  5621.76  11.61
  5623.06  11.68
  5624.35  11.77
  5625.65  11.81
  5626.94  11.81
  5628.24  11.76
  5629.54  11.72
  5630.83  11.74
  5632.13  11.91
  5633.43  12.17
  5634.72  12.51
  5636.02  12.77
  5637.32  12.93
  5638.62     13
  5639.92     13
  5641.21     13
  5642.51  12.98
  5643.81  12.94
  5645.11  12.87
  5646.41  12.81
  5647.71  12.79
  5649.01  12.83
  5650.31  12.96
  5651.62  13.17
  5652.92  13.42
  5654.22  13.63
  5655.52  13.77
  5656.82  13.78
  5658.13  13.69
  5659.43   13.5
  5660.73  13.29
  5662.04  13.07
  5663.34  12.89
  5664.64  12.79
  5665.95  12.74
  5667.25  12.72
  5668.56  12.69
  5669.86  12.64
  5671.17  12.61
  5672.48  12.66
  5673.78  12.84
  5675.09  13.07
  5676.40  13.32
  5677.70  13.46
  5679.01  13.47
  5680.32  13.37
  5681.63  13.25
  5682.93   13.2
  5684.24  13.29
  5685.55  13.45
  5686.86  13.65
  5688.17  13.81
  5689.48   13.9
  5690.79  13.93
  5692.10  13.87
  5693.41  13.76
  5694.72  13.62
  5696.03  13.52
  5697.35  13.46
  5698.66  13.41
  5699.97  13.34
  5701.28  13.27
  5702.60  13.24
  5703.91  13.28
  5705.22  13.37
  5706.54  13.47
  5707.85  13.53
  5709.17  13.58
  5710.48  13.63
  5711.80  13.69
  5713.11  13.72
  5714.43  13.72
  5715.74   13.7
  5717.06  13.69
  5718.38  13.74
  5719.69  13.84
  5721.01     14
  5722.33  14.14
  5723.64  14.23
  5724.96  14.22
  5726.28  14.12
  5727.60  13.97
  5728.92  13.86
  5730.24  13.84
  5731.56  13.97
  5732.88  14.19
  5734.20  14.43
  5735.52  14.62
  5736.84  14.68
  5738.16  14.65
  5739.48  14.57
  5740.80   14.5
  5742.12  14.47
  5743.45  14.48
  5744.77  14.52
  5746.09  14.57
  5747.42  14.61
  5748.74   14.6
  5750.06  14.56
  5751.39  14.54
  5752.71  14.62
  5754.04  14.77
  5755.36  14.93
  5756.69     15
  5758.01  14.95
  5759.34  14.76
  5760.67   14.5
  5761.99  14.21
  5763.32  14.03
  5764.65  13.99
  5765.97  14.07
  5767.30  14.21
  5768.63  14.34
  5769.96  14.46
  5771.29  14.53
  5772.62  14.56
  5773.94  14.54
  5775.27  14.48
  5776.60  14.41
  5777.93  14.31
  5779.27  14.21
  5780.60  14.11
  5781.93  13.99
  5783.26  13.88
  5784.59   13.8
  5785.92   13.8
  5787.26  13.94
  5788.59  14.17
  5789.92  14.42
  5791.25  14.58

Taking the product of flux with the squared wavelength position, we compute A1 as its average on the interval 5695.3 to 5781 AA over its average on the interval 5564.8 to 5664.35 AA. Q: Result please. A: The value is 1.20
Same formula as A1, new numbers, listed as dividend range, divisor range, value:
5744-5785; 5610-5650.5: 1.23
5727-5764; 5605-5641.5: 1.25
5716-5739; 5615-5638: 1.23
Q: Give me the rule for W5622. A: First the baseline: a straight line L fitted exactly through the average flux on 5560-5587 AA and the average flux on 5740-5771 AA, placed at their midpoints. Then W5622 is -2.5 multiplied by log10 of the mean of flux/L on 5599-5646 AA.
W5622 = 0.08 mag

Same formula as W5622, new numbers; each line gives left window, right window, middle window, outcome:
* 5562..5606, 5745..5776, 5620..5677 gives 0.01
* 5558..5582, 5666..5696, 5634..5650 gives 0.01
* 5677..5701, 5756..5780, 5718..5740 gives -0.02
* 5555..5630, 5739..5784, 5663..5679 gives 0.02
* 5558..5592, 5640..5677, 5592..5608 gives 0.11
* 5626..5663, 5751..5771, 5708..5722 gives 0.01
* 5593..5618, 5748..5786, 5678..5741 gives -0.03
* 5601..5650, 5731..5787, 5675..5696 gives -0.03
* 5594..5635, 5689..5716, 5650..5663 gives -0.07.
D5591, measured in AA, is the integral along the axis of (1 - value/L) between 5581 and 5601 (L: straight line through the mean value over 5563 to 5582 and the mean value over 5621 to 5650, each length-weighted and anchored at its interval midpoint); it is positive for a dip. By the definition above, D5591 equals 1.57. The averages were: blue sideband 12.5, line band 11.5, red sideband 12.4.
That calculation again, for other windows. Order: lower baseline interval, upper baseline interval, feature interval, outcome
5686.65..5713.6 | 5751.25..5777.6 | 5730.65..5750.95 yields -0.5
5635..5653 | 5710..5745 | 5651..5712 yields 0.6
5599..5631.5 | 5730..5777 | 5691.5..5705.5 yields -0.1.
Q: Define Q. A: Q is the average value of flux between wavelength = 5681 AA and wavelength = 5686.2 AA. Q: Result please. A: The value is 13.3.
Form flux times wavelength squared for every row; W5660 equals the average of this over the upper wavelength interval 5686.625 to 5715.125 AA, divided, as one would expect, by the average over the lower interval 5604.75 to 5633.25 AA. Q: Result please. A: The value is 1.18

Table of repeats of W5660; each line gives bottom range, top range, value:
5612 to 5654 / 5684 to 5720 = 1.13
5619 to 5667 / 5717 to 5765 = 1.17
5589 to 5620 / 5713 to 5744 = 1.27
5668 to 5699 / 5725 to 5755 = 1.10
